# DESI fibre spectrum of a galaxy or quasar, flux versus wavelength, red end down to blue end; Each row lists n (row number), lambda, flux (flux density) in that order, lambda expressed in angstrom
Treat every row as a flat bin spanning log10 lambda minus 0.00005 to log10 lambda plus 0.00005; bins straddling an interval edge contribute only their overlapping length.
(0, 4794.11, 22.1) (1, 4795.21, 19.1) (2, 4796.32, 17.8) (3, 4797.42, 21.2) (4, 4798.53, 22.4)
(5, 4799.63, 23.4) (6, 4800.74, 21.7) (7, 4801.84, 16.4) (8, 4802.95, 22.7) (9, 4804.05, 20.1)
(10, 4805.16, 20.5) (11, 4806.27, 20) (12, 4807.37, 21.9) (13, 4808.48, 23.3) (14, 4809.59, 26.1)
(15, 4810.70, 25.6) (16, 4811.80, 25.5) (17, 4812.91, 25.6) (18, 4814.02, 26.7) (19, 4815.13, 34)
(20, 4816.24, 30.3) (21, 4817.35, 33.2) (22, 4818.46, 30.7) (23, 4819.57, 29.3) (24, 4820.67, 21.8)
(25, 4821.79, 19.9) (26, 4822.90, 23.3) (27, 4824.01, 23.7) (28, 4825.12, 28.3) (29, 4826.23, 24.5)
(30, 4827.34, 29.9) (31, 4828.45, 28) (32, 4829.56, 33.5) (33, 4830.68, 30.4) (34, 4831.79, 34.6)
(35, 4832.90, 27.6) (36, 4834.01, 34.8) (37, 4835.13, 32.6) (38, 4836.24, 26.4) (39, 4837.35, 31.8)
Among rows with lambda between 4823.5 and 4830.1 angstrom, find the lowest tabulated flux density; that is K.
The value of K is 23.7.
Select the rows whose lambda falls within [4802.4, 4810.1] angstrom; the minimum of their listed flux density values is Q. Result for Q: 20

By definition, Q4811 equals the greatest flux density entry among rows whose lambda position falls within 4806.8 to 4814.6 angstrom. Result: 26.7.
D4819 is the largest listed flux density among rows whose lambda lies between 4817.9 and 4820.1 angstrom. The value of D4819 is 30.7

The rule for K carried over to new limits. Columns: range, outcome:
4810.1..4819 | 25.5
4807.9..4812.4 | 23.3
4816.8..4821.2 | 21.8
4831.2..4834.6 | 27.6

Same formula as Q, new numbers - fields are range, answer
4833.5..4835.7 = 32.6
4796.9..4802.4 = 16.4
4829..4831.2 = 30.4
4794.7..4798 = 17.8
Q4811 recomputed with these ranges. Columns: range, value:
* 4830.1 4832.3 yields 34.6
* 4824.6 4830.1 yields 33.5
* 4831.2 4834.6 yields 34.8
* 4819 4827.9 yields 29.9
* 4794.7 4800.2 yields 23.4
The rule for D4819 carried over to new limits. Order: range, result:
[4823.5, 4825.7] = 28.3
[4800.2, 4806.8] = 22.7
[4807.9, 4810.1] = 26.1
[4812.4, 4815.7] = 34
